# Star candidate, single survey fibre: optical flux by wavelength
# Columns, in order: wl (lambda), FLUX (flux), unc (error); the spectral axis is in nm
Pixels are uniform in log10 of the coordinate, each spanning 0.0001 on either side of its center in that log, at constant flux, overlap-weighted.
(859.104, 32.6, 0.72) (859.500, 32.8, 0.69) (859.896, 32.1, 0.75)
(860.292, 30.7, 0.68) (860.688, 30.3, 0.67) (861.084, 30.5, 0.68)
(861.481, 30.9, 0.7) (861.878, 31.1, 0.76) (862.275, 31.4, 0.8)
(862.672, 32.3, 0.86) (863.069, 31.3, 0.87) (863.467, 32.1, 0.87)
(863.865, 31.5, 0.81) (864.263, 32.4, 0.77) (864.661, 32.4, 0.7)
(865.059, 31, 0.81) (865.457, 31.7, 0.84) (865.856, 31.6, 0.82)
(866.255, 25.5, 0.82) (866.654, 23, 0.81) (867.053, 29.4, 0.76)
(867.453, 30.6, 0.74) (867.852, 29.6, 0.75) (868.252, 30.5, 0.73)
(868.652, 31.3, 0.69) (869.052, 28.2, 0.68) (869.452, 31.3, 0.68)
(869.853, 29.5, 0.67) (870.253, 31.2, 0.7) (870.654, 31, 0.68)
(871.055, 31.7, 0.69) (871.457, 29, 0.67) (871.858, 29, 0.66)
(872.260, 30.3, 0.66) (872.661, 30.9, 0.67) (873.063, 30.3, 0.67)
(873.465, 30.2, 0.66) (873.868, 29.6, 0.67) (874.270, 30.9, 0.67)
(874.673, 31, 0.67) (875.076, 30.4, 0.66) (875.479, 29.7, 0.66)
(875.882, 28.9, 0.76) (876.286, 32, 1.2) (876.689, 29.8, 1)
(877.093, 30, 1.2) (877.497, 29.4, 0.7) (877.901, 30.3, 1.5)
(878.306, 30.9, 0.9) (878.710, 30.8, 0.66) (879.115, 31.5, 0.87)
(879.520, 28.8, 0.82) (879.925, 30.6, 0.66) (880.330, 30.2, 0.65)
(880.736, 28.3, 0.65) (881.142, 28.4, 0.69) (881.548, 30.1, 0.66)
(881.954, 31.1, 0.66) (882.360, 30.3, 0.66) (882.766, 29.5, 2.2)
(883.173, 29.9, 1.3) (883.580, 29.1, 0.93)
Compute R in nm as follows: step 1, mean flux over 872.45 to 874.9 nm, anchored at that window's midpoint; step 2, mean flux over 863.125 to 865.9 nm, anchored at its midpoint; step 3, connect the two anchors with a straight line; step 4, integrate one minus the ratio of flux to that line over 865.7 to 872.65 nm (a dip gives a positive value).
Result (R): 0.34 nm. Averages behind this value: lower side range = 31.8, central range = 29.6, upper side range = 30.5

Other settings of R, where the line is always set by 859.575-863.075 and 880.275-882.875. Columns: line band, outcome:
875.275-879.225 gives -0.04 nm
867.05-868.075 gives 0.03 nm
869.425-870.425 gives 0.00 nm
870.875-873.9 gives 0.02 nm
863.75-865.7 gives -0.05 nm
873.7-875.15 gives -0.01 nm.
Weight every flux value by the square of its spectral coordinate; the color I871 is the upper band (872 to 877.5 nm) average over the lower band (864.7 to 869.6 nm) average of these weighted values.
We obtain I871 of 1.0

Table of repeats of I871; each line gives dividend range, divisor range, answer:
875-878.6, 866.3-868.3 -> 1.09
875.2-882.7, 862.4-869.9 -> 1.02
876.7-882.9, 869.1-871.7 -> 1.01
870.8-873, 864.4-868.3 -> 1.04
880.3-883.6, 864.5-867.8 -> 1.05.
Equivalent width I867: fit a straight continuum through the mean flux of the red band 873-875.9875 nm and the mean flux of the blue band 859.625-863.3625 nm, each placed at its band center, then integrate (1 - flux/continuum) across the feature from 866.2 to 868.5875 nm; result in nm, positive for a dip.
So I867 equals 0.18 nm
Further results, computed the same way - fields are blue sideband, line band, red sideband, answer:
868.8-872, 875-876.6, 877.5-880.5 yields 0.00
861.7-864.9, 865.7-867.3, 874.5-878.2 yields 0.21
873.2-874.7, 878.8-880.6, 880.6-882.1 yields -0.03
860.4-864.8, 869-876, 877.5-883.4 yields 0.10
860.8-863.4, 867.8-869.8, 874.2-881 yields 0.04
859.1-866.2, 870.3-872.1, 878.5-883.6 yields 0.03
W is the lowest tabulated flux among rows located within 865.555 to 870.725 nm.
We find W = 23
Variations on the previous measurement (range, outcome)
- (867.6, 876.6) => 28.2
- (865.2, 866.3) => 25.5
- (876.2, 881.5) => 28.3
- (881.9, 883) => 29.5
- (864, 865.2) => 31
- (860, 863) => 30.3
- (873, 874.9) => 29.6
